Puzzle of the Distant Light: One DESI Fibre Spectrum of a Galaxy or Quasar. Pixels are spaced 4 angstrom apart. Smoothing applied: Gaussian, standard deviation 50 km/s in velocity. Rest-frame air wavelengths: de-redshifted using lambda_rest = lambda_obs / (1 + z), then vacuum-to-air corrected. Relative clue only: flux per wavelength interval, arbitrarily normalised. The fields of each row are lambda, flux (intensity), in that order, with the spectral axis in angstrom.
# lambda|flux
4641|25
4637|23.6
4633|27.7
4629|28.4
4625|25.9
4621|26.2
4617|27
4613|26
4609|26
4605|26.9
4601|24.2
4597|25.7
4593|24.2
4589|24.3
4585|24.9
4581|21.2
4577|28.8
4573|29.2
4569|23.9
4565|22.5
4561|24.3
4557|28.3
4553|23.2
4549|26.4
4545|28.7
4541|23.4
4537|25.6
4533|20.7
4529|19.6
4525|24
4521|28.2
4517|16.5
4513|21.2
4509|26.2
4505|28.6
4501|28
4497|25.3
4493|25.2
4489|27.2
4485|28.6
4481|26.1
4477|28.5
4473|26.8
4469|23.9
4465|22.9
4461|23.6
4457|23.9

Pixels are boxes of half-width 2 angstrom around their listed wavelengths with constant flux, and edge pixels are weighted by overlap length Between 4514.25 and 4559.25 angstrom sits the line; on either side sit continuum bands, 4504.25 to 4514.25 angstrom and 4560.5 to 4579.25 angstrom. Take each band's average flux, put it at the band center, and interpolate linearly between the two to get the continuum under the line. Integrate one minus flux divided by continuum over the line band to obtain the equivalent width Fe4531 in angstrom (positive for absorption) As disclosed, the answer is 2.6 angstrom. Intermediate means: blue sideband 25.2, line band 24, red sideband 25.8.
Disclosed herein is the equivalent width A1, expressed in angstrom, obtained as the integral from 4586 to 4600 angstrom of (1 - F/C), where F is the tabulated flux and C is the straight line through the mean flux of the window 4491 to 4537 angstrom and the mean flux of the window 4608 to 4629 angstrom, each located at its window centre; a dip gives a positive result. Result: 0.6 angstrom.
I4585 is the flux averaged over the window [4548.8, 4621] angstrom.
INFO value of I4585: 25.4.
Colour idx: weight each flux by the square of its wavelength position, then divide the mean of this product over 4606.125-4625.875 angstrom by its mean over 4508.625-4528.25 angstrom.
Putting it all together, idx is 1.2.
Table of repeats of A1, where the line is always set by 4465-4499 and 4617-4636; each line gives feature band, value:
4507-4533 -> 3.9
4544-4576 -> 0.9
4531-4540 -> 1.1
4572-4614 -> 1.9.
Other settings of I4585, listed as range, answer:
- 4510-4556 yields 23.6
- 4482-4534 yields 24.7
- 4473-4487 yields 27.6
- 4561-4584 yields 25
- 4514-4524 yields 22.4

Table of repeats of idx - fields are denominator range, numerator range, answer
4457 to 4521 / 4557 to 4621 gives 1.05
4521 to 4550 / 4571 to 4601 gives 1.07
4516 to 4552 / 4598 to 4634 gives 1.15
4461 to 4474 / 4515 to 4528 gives 0.96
